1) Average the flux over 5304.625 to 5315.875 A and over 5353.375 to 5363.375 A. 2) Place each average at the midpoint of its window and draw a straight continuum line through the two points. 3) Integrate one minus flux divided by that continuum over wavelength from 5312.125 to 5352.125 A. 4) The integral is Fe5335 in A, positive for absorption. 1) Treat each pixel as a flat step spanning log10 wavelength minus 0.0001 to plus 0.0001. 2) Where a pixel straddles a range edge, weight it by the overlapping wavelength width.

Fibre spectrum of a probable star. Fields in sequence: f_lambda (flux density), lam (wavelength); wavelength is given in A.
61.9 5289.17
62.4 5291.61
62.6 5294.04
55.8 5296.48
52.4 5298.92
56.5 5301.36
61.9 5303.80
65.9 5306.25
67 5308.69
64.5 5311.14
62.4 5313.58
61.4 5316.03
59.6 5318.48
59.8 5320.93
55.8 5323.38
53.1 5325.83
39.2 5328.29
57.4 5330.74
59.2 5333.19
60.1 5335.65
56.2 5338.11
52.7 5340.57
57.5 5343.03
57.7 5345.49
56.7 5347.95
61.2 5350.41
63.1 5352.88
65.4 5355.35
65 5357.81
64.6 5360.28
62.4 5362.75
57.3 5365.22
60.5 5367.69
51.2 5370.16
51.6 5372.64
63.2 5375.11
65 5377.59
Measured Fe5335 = 4.62 A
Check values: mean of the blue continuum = 64.5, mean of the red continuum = 64.4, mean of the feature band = 57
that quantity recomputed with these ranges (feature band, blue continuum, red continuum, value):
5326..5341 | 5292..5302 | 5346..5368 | 1.5 A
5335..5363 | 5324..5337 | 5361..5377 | -2.1 A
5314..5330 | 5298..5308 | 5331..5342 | 0.8 A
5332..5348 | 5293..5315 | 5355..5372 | 0.9 A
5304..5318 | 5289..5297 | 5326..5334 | -1.8 A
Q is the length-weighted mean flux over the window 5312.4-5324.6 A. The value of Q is 59.8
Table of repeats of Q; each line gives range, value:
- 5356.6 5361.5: 64.8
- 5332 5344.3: 57.1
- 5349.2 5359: 63.7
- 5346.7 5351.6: 59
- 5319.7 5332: 53.1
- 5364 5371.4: 56.3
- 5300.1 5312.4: 63.1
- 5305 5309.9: 66.4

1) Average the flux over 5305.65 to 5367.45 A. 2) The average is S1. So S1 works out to 59.4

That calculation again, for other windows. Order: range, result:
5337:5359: 59.5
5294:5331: 58.3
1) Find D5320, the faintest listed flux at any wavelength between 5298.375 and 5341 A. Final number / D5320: 39.2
